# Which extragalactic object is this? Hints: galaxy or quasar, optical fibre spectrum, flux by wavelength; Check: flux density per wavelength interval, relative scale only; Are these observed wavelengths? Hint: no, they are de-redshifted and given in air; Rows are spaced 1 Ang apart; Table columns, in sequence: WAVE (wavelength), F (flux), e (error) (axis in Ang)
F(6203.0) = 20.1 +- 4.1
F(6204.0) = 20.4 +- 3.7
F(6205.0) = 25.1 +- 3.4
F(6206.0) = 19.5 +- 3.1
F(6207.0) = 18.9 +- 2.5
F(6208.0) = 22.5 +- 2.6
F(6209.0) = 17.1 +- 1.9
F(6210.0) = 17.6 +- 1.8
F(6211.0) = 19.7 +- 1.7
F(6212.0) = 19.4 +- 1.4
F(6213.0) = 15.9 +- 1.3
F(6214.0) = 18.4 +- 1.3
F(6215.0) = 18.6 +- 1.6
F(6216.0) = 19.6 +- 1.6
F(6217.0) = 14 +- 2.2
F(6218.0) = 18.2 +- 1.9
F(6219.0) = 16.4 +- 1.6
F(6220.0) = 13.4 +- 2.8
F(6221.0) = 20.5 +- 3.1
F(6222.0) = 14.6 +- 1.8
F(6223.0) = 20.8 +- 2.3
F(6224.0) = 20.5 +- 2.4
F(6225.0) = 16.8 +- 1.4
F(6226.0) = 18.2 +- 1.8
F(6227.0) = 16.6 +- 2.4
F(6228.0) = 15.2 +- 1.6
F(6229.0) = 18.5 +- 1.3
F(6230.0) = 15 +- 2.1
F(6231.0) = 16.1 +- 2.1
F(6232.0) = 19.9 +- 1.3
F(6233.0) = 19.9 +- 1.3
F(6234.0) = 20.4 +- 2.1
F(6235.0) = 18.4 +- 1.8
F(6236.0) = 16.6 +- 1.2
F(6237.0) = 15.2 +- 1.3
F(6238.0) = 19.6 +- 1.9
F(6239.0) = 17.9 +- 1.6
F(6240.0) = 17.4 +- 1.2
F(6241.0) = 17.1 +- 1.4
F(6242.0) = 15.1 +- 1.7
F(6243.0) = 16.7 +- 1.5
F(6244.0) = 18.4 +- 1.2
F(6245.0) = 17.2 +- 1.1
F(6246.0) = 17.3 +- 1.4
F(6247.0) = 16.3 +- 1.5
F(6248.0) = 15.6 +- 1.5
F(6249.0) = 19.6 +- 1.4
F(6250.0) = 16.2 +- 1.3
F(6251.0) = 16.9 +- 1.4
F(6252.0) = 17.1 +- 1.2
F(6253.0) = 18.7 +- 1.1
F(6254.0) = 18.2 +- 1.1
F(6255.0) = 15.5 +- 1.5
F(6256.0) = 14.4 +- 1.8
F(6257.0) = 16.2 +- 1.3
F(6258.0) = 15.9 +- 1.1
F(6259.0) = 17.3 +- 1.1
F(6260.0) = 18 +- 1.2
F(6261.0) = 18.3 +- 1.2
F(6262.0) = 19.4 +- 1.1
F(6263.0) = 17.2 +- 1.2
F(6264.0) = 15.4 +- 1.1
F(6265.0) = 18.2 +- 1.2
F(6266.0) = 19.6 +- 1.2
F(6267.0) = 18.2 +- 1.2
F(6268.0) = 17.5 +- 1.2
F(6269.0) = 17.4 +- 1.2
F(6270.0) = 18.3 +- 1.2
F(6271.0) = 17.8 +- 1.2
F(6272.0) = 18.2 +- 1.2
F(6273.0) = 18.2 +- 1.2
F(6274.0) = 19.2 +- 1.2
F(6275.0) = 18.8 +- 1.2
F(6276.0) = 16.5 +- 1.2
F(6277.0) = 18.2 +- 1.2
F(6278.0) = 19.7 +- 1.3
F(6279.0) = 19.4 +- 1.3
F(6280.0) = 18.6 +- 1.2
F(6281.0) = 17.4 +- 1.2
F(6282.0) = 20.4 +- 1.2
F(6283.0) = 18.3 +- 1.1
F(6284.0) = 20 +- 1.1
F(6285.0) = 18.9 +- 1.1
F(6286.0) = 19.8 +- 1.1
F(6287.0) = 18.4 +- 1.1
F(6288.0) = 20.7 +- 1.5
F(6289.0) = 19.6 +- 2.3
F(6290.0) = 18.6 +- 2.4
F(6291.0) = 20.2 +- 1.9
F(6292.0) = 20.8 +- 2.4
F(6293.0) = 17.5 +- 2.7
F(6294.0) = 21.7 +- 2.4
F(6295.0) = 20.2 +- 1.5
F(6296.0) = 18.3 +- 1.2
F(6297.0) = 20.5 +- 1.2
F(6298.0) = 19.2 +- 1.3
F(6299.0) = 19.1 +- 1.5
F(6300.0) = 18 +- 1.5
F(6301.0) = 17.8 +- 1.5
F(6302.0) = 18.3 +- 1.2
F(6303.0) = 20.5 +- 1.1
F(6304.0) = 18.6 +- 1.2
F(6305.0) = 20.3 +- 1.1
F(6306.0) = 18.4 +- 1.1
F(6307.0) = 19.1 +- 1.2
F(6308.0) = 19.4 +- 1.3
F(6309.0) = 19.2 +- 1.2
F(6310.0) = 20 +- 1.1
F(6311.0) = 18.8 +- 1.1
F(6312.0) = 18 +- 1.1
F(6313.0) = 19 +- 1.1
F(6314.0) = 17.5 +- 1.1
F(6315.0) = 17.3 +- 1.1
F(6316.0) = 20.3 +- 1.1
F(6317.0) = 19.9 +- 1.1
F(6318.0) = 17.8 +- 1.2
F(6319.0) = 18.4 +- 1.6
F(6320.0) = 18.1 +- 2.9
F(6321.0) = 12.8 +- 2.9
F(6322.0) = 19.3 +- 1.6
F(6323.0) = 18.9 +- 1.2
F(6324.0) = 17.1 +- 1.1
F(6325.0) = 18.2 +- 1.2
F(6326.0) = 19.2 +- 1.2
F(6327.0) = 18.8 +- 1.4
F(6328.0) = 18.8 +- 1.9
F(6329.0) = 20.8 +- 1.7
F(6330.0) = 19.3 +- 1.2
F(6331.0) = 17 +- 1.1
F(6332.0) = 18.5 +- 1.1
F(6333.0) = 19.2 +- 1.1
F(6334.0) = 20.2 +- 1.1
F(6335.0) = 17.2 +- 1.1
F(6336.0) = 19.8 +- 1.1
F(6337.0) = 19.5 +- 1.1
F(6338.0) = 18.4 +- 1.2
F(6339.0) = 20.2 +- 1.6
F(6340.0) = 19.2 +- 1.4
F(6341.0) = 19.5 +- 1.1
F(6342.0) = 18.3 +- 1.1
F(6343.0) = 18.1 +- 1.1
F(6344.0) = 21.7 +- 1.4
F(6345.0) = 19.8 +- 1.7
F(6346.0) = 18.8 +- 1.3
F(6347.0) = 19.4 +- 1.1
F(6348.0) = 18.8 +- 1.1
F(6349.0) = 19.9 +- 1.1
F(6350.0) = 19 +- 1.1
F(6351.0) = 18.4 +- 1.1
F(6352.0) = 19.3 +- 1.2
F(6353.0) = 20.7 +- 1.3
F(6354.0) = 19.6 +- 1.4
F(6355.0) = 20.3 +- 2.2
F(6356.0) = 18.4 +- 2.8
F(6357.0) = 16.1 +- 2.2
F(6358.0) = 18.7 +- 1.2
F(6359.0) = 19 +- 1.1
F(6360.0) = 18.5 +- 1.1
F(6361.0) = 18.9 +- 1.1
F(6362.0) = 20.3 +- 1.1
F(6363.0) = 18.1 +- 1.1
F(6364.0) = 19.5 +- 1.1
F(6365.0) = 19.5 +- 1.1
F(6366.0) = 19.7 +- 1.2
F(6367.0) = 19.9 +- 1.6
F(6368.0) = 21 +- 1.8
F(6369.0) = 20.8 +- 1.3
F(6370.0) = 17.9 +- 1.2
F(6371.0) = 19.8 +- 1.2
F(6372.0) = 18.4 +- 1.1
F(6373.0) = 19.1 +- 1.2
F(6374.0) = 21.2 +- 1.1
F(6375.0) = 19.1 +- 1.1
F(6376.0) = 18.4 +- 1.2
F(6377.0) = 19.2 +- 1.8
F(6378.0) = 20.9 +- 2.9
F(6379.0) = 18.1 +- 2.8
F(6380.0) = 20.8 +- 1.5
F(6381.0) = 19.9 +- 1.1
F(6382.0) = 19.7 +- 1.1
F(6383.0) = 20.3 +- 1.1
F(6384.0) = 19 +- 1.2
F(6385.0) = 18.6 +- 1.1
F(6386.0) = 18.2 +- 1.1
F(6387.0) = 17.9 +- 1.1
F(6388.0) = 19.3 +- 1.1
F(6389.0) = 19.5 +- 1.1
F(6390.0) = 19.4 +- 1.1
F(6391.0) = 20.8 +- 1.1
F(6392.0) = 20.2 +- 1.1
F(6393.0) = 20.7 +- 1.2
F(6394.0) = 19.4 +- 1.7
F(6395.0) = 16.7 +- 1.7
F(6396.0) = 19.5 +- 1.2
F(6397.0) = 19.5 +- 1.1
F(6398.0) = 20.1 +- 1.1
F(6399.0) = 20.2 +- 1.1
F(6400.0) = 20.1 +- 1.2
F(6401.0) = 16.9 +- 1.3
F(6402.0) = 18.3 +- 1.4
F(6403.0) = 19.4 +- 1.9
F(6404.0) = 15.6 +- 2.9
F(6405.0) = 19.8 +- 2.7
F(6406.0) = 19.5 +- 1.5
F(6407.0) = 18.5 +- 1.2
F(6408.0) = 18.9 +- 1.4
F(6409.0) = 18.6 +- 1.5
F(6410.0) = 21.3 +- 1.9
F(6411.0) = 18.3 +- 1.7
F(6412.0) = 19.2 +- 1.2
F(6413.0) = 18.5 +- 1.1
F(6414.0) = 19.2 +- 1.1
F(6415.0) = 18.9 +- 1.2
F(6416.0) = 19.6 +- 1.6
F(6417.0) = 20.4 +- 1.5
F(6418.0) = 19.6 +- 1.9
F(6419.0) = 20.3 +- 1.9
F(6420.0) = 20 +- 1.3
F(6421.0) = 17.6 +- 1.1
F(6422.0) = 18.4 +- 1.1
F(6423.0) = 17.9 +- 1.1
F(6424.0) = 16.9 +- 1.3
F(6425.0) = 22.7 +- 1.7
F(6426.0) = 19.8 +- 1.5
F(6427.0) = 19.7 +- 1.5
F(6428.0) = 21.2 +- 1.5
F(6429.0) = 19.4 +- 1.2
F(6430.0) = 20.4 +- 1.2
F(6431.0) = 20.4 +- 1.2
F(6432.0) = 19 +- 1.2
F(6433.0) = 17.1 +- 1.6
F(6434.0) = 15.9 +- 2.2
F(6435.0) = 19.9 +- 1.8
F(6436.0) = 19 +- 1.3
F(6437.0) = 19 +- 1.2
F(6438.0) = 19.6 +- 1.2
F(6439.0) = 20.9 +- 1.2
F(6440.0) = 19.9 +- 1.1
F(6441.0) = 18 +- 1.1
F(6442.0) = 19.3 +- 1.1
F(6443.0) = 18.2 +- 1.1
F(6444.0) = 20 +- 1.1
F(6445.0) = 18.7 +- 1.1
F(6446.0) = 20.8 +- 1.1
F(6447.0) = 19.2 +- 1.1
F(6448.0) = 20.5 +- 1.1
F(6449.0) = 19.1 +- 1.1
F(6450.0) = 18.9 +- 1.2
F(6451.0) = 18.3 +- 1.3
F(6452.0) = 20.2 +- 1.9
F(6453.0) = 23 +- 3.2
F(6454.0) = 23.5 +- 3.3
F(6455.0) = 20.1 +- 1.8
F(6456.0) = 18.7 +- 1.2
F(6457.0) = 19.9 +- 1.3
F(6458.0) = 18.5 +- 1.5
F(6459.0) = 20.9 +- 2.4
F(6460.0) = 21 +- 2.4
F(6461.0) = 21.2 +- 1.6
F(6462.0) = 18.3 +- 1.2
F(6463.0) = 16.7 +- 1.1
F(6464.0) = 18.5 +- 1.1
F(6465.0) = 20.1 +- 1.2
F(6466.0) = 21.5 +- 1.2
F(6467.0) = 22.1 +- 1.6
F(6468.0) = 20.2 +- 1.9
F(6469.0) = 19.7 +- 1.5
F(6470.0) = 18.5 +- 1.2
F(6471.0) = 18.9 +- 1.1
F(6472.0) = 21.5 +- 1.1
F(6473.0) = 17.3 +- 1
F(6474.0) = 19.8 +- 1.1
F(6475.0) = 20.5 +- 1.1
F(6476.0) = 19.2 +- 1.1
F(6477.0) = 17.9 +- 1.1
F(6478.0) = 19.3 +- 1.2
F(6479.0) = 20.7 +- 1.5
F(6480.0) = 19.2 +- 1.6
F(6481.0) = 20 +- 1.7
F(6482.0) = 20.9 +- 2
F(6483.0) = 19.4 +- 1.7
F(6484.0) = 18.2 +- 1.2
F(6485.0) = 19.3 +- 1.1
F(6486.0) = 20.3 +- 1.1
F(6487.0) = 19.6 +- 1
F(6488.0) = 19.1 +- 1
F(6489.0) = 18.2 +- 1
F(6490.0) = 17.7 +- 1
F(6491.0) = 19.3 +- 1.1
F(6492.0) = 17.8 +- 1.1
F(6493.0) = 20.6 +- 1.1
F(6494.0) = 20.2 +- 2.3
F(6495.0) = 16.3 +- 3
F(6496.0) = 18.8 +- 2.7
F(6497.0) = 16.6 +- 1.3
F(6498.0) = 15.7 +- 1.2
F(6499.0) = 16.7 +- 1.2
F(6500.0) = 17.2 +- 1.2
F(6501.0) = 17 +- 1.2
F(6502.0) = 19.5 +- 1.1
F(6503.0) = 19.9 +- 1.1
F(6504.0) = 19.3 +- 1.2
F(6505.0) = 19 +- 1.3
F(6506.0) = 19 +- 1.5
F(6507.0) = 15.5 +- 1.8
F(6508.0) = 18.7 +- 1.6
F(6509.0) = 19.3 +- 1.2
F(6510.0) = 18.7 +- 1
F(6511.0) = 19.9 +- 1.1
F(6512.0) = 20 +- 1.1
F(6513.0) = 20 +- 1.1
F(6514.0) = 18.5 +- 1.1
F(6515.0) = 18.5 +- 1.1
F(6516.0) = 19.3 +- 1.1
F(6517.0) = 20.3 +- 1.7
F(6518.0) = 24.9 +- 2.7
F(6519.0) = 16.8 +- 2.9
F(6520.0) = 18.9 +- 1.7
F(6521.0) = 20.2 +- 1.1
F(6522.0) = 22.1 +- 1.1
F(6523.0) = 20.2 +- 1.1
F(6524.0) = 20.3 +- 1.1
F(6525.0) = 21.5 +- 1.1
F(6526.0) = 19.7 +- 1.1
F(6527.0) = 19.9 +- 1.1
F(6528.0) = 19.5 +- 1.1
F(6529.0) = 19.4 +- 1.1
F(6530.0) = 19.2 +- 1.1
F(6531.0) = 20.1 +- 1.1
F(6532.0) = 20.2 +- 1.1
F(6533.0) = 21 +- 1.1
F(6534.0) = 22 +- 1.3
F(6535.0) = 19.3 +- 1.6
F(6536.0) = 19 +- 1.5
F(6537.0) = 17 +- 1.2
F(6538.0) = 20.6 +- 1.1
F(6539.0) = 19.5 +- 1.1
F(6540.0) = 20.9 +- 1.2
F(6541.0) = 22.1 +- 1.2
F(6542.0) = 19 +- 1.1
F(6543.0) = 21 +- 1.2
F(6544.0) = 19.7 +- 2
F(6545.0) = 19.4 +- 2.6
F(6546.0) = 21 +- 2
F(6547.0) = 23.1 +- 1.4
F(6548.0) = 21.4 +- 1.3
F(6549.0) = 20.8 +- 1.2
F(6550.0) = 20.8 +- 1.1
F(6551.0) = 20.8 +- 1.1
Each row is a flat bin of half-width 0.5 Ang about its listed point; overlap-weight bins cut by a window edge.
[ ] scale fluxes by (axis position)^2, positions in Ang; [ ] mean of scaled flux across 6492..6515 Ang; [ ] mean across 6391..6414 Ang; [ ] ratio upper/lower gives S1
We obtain 1.00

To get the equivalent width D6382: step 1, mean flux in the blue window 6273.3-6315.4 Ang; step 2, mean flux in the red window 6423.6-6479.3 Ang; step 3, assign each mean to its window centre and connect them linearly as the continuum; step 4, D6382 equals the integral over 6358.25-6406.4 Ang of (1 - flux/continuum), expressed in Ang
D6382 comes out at 0.2 Ang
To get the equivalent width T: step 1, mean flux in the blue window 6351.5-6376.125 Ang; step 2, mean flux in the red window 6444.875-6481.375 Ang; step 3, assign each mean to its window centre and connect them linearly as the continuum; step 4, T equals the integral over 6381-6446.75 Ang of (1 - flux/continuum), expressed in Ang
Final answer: 1.1 Ang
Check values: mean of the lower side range 19.3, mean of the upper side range 19.8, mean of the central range 19.2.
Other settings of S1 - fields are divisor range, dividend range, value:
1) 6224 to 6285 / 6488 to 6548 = 1.19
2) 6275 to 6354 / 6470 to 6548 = 1.09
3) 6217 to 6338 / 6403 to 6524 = 1.12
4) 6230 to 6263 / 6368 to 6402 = 1.17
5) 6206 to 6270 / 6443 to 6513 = 1.18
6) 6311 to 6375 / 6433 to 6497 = 1.06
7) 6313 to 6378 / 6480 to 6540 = 1.07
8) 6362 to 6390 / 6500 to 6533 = 1.05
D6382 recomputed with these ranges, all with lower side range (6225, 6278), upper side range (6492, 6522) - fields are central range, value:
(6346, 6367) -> -1.2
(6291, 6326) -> -2.0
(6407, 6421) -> -0.8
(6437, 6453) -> -0.9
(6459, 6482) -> -1.3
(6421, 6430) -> -0.5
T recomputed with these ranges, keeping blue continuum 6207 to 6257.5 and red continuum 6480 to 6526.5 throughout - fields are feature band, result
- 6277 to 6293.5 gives -1.30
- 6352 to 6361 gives -0.34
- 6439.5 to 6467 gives -1.42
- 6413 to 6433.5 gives -0.84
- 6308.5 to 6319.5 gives -0.46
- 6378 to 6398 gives -1.05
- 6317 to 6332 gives -0.15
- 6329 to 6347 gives -1.01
